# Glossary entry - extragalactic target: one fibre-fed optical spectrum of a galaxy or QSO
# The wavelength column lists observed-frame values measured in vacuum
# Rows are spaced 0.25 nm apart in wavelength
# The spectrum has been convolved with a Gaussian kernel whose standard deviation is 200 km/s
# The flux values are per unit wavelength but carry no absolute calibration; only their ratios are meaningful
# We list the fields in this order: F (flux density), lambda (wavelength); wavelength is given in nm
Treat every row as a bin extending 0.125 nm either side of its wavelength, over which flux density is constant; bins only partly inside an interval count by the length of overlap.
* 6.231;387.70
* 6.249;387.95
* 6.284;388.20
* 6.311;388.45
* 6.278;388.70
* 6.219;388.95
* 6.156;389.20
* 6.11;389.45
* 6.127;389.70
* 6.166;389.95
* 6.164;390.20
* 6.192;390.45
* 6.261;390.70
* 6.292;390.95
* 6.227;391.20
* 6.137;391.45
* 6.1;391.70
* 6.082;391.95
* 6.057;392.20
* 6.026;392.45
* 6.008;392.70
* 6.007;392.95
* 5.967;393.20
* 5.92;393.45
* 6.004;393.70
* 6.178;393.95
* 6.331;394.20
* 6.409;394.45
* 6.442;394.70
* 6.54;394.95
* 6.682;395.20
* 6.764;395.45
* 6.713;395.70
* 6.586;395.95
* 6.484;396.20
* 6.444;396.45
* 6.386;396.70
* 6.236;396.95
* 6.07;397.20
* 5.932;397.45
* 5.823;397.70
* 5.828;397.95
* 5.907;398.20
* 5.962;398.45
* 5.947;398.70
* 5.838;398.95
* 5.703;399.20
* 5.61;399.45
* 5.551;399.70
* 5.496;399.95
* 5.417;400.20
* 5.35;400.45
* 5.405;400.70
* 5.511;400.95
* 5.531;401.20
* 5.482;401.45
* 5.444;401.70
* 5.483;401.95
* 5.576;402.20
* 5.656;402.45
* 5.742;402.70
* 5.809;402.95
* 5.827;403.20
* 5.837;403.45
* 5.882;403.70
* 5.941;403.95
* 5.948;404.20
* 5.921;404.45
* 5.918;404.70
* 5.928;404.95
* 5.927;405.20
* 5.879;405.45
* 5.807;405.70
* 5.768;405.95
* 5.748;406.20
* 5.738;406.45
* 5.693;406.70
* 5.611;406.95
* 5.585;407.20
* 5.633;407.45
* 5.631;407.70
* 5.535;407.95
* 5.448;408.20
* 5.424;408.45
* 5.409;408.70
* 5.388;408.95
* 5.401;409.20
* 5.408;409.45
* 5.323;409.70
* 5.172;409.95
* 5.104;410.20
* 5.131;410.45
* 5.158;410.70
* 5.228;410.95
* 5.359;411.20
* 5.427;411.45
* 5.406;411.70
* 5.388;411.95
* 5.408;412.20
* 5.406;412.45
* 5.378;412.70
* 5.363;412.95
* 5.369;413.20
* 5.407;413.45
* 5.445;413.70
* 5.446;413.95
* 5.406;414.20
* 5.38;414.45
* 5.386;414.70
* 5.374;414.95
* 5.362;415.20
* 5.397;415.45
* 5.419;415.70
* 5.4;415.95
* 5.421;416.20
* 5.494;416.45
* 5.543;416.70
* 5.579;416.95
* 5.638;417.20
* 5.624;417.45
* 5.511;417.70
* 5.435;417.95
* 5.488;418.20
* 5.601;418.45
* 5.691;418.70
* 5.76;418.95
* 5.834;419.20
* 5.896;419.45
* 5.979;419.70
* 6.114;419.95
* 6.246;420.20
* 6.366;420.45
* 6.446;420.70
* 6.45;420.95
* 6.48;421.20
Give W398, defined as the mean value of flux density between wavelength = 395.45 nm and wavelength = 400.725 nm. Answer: 5.97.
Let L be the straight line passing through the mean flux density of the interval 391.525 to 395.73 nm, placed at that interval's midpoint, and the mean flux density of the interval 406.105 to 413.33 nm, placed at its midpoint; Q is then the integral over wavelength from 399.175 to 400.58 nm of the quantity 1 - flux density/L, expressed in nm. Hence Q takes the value 0.10 nm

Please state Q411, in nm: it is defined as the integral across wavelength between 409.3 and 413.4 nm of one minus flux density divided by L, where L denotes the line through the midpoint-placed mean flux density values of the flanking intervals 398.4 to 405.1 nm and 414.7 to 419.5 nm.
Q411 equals 0.206 nm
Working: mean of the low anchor 5.69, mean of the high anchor 5.54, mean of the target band 5.32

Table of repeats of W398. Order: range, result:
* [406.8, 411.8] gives 5.39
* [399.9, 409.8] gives 5.64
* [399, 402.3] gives 5.51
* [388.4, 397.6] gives 6.24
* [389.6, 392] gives 6.18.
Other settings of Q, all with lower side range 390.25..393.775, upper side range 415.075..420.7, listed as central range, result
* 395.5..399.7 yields -0.06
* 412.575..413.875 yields 0.08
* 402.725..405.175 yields 0.01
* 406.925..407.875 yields 0.04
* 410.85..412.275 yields 0.10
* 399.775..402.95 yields 0.23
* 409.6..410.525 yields 0.10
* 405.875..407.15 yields 0.04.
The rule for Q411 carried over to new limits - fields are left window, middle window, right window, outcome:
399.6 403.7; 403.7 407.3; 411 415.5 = -0.20 nm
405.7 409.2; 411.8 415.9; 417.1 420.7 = 0.23 nm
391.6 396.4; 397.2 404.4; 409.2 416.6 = 0.30 nm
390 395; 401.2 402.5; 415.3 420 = 0.10 nm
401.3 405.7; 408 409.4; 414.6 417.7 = 0.06 nm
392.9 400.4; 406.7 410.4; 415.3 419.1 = 0.22 nm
